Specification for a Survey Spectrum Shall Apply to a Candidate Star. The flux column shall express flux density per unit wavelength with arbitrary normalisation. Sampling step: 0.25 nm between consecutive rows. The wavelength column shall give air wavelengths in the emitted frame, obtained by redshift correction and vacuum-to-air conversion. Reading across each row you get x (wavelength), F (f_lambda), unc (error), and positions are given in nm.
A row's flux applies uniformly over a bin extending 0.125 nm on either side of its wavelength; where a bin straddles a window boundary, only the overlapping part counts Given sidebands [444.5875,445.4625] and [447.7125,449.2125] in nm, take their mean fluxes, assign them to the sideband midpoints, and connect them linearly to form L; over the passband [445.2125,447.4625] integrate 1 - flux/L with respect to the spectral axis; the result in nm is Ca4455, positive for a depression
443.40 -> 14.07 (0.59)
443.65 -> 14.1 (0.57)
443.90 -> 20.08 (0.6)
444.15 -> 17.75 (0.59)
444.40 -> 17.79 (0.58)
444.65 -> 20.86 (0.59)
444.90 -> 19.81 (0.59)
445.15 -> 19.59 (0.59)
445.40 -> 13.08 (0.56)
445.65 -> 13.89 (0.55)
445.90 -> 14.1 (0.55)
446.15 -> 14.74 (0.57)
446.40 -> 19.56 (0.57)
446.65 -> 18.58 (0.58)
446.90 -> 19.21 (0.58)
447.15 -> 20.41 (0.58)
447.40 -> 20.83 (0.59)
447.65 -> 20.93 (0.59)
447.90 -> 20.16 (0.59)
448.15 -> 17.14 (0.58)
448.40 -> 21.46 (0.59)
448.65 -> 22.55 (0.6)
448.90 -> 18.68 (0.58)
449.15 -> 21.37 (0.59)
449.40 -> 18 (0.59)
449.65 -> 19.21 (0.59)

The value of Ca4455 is 0.24 nm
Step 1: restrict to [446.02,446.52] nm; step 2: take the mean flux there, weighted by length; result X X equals 17.1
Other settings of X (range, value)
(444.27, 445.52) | 18.2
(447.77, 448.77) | 20.3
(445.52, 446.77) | 16.2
